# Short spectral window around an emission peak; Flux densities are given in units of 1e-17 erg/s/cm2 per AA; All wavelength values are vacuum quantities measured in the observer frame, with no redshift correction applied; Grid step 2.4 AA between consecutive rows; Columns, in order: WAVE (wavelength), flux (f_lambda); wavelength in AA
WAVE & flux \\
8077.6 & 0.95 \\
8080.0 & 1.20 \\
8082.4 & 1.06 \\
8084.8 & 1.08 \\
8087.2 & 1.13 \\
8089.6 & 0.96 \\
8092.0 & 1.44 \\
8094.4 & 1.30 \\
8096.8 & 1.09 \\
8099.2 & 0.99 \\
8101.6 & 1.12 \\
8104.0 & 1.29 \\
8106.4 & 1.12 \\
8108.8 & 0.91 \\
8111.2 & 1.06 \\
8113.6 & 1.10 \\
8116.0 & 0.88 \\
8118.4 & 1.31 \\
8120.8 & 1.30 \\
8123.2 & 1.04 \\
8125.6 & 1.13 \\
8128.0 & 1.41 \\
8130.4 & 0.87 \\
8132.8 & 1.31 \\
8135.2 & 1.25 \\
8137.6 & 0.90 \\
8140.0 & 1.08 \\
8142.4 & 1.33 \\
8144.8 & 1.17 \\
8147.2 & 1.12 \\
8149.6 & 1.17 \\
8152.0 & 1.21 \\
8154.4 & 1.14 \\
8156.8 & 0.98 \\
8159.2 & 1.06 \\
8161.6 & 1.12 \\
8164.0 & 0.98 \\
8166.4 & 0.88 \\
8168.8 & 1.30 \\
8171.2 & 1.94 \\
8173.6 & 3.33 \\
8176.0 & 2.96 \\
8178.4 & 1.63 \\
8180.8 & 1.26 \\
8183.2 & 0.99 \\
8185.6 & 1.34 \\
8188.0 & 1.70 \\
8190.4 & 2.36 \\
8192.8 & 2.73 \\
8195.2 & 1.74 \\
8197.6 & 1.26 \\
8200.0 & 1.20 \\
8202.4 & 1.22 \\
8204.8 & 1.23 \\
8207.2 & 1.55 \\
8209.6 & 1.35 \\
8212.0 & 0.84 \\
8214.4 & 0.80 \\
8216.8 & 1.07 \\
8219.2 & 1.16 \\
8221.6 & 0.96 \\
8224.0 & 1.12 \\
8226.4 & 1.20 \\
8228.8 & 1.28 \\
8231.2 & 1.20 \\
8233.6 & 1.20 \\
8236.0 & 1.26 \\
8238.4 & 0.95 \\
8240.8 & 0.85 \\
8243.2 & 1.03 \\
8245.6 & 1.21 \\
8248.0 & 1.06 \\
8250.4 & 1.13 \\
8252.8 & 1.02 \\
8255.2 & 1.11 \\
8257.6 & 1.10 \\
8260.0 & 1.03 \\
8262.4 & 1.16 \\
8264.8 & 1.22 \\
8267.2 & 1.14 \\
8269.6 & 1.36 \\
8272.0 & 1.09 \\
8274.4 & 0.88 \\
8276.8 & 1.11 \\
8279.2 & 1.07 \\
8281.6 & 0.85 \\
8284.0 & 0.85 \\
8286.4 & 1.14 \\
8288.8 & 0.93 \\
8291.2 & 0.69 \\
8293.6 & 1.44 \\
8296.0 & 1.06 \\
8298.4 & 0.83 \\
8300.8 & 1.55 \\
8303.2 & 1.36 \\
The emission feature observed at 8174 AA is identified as [S II] 6716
